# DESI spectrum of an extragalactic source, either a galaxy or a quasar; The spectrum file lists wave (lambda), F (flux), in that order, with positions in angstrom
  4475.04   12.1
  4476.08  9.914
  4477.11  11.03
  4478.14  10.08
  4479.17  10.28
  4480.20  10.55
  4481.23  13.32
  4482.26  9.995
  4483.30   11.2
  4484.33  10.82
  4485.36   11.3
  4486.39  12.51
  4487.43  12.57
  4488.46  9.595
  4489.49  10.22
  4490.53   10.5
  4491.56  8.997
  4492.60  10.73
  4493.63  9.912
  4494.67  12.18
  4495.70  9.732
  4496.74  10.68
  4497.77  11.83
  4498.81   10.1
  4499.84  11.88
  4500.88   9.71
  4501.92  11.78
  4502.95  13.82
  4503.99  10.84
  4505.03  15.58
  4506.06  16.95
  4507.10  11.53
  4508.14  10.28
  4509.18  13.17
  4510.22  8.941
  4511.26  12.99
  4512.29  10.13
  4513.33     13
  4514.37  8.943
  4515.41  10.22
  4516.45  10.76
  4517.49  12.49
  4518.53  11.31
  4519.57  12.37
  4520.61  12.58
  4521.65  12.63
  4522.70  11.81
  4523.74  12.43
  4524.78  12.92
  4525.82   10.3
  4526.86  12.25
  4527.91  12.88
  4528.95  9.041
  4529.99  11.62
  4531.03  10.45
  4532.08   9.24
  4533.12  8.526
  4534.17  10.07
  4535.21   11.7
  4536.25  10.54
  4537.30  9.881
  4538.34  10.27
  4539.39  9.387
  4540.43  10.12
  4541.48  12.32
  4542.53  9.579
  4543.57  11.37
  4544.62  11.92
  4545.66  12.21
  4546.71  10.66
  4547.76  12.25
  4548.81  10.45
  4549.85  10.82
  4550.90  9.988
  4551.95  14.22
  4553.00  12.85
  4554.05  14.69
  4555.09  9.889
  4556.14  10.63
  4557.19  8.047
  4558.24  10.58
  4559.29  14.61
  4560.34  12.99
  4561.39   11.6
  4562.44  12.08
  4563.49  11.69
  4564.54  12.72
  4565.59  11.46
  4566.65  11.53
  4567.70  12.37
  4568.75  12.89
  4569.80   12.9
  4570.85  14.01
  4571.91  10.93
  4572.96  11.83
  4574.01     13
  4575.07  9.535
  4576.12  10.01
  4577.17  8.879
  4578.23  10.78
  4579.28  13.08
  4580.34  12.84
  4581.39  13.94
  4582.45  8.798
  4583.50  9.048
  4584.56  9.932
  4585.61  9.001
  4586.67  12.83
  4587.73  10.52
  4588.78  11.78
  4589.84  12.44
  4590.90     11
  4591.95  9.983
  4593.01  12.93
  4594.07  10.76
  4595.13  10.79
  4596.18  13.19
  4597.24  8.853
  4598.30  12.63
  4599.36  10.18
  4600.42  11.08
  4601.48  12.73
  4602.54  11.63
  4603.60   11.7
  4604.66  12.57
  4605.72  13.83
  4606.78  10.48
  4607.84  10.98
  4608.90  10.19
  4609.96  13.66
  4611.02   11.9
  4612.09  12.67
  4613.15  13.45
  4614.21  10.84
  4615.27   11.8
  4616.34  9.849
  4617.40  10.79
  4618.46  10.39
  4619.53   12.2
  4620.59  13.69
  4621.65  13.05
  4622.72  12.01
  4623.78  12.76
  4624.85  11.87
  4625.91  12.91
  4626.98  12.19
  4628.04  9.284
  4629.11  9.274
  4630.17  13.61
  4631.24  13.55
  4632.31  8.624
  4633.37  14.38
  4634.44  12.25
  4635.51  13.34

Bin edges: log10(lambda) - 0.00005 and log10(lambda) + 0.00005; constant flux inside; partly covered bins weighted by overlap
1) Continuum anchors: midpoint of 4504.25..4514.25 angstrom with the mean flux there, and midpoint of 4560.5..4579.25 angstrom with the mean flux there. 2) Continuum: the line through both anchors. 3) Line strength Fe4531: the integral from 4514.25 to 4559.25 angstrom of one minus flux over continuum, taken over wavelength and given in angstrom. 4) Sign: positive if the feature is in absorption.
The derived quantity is 3.3 angstrom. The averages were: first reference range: 12.3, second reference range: 11.7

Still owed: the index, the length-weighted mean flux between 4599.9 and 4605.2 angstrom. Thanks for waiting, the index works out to 11.9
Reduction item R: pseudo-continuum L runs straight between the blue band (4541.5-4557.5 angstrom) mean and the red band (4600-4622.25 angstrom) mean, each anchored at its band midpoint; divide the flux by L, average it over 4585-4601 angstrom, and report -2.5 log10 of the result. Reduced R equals 0.051 mag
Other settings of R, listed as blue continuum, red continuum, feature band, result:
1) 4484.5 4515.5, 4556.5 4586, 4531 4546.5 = 0.09 mag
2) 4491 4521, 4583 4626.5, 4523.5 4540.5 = 0.08 mag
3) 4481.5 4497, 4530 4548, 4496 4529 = -0.10 mag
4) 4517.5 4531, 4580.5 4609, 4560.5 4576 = -0.05 mag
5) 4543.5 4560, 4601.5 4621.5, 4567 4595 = 0.03 mag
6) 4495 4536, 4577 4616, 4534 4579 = 0.00 mag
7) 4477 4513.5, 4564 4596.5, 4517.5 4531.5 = -0.04 mag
